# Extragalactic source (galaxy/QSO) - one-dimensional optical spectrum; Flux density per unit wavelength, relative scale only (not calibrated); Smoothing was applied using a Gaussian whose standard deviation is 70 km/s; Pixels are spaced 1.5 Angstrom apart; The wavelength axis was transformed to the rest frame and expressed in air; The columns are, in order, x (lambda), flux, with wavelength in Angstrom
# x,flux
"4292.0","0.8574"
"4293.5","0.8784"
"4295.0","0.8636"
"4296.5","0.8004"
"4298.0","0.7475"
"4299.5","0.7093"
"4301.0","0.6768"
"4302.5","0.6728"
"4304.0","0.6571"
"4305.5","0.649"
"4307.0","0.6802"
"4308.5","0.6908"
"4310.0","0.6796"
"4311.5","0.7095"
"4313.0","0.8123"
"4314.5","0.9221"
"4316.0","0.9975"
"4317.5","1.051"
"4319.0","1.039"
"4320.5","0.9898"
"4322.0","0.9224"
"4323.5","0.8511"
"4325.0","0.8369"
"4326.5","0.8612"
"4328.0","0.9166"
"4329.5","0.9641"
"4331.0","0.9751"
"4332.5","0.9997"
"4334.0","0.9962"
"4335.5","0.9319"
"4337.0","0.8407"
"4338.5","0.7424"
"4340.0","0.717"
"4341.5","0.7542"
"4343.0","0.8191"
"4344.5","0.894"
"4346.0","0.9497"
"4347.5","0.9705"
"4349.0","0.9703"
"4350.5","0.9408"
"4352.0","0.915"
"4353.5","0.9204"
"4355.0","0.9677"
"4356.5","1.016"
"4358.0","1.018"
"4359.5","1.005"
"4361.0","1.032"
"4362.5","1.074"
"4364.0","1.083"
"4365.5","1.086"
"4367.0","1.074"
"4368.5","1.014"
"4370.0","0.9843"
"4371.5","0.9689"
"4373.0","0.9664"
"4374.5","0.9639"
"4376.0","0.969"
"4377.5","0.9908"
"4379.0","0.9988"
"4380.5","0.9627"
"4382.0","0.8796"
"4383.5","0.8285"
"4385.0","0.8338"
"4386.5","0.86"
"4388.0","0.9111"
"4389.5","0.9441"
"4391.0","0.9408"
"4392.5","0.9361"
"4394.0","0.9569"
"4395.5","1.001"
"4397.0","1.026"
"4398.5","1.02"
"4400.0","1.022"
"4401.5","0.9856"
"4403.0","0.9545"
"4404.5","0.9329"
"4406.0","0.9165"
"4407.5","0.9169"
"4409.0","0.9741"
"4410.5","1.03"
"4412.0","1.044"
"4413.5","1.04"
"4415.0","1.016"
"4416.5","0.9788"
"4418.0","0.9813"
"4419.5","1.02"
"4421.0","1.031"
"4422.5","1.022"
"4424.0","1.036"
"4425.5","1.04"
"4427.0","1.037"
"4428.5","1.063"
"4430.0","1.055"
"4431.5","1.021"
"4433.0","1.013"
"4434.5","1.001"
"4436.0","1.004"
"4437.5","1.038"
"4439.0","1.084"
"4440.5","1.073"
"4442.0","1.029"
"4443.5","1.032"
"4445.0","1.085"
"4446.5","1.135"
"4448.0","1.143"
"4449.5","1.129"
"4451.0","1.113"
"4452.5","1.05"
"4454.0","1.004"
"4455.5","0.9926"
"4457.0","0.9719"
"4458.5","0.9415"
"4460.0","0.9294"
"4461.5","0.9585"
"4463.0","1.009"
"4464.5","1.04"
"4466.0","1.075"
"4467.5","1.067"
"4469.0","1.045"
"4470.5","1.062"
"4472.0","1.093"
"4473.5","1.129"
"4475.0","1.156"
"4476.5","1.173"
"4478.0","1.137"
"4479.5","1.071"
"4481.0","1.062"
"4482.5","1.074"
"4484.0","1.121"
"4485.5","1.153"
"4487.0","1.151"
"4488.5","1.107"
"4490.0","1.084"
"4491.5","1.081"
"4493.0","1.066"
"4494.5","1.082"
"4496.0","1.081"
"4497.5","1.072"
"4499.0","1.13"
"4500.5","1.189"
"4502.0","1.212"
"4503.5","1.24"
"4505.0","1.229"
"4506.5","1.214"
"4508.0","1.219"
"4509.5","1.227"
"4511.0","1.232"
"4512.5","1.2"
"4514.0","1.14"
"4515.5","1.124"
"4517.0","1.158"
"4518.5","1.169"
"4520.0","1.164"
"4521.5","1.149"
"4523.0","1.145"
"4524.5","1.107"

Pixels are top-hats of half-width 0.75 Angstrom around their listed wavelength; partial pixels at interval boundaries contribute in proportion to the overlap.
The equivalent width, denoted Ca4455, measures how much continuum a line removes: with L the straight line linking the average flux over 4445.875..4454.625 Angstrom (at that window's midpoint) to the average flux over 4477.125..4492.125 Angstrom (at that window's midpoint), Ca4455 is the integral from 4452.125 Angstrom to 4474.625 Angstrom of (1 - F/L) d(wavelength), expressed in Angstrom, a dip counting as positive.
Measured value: 1.5 Angstrom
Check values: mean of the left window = 1.1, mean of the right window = 1.1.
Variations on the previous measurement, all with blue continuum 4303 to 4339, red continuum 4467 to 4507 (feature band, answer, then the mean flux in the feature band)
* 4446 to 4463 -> 0.6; 1.03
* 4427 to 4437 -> 0.1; 1.03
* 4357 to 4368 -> -1.5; 1.05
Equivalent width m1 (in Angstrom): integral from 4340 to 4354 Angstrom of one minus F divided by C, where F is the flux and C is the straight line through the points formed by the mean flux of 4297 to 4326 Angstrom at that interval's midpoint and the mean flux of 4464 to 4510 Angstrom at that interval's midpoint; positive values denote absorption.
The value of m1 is -0.4 Angstrom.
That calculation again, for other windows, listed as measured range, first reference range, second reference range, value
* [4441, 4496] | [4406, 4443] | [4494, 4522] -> 1.4 Angstrom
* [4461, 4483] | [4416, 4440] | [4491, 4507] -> 0.4 Angstrom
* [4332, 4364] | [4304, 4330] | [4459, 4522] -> -1.1 Angstrom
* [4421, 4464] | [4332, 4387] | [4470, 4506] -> 1.0 Angstrom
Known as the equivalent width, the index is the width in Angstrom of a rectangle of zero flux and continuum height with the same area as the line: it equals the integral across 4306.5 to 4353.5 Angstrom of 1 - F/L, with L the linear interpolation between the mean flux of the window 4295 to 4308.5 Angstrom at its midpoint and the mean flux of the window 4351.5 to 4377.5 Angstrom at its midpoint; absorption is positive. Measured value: -2.5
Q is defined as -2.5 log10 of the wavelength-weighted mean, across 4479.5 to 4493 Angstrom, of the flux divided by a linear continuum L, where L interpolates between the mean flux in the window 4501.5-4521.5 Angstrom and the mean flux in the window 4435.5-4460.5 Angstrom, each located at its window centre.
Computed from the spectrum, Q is 0.03 mag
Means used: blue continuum 1.05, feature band 1.1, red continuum 1.19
